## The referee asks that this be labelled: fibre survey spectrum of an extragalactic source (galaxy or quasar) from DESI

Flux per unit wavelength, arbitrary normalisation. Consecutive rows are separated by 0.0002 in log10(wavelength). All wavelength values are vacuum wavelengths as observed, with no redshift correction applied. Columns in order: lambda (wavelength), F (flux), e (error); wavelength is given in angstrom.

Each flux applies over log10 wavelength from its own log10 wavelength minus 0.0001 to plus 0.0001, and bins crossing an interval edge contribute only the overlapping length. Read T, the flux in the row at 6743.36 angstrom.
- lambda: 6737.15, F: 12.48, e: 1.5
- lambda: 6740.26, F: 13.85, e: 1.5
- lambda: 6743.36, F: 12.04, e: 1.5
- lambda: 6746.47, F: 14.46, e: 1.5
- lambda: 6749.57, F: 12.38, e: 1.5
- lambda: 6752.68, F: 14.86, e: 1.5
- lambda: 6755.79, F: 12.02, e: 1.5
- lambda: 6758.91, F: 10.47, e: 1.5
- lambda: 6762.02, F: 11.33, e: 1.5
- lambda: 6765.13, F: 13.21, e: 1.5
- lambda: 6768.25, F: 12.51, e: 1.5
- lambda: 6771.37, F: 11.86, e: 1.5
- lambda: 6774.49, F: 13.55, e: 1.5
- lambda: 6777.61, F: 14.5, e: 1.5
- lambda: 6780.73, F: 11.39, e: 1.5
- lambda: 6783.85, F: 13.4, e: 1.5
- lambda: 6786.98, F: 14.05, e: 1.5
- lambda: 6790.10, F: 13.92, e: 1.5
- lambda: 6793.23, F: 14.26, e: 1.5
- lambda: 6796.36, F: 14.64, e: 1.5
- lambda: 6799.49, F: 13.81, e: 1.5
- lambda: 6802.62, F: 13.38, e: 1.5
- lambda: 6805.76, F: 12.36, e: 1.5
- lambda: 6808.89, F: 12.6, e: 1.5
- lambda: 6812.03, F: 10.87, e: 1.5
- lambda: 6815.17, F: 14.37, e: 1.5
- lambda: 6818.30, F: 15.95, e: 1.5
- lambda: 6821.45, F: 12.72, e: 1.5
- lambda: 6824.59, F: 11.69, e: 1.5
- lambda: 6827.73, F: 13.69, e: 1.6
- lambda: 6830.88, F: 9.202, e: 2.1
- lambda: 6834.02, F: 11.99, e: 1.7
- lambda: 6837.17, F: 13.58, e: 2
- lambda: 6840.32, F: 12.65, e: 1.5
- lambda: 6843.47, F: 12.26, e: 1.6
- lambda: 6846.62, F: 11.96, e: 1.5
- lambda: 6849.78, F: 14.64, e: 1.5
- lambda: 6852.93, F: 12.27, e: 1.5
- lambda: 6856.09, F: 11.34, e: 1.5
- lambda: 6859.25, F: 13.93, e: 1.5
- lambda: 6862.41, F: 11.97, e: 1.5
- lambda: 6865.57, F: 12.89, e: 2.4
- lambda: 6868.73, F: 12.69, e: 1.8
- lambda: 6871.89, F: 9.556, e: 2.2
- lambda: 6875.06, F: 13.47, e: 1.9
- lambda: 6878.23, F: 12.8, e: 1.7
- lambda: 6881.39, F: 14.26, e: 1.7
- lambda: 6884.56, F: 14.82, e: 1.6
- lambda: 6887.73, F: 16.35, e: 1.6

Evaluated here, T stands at 12.04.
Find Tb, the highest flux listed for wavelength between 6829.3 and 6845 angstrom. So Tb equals 13.58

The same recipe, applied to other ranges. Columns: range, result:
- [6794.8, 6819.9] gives 15.95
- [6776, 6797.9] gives 14.64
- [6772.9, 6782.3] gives 14.5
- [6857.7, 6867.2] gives 13.93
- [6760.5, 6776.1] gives 13.55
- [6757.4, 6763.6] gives 11.33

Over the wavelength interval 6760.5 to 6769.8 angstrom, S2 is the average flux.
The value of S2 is 12.4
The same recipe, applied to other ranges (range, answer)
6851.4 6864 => 12.4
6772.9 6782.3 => 13.1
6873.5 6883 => 13.5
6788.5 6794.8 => 14.1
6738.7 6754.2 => 13.5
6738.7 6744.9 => 12.9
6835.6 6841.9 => 13.1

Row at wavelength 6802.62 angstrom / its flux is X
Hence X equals 13.38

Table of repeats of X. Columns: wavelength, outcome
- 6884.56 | 14.82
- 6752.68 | 14.86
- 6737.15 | 12.48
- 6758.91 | 10.47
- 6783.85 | 13.4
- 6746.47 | 14.46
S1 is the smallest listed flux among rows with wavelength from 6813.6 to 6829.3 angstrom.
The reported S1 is 11.69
